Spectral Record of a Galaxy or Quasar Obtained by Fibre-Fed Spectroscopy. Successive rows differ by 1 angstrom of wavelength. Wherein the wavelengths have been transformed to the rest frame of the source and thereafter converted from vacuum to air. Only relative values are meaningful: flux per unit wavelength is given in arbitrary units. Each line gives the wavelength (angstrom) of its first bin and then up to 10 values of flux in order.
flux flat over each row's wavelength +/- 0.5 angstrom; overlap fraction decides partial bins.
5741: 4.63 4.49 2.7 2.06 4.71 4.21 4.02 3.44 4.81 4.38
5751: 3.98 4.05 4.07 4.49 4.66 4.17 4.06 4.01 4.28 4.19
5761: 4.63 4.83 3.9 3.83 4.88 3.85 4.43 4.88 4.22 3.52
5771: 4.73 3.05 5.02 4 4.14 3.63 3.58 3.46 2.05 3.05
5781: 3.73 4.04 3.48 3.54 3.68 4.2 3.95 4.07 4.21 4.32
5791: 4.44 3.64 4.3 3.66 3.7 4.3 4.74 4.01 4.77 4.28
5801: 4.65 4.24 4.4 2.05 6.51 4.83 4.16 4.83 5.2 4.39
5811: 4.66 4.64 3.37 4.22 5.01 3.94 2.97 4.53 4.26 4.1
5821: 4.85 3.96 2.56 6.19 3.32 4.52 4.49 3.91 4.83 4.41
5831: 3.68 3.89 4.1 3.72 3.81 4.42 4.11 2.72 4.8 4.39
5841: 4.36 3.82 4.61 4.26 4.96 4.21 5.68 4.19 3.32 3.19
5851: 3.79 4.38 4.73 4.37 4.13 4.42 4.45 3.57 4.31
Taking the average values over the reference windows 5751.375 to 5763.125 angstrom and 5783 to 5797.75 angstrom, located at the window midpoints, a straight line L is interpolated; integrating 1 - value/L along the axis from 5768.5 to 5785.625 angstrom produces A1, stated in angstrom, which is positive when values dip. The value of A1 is 1.8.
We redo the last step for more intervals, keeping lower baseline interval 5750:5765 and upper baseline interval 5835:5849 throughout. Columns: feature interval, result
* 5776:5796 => 2.4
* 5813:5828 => 0.4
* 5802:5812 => -0.6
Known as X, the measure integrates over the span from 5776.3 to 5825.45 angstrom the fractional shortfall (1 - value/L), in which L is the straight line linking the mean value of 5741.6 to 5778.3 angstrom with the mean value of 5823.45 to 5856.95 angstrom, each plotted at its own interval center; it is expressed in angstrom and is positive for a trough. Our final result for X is 0.8 angstrom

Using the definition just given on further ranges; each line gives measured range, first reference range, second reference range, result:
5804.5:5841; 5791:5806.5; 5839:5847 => 0.81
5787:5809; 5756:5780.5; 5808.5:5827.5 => -0.71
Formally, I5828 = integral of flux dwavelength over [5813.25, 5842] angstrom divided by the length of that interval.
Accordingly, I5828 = 4.13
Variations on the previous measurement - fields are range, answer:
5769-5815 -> 4.09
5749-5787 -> 4.03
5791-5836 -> 4.25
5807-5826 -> 4.28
